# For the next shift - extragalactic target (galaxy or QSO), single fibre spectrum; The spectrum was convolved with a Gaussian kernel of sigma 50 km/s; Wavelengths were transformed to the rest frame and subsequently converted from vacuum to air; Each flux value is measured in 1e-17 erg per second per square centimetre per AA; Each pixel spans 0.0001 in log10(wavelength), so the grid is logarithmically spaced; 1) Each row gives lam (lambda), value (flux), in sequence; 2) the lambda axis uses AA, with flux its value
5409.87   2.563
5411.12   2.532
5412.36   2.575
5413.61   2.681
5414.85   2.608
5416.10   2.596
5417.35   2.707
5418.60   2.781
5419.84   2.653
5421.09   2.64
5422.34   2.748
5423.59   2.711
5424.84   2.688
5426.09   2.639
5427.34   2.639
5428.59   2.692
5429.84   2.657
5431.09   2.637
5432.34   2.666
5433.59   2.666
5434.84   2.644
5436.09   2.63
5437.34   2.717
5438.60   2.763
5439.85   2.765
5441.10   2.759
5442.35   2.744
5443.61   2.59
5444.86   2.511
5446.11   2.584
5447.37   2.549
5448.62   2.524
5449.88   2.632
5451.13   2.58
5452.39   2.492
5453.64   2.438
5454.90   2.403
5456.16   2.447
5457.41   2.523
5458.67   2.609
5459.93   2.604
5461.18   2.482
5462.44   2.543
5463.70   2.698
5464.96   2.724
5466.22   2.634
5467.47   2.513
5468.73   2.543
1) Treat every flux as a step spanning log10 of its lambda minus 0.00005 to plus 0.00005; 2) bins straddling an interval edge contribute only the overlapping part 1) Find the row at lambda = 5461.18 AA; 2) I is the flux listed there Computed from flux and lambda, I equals 2.482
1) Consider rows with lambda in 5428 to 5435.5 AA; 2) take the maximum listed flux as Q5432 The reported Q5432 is 2.692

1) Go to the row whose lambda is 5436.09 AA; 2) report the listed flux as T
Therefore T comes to 2.63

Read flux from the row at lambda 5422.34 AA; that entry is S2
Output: 2.748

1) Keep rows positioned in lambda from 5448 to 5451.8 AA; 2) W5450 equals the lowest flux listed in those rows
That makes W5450 2.524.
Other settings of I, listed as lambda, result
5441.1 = 2.759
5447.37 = 2.549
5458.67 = 2.609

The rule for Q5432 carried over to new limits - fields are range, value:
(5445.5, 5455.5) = 2.632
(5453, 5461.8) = 2.609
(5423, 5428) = 2.711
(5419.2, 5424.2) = 2.748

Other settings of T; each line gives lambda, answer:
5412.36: 2.575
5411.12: 2.532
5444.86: 2.511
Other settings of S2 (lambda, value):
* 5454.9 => 2.403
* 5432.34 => 2.666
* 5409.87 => 2.563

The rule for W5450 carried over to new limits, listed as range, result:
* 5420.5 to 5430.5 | 2.639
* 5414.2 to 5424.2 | 2.596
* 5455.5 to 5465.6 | 2.447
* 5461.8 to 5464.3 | 2.543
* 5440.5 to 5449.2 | 2.511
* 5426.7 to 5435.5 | 2.637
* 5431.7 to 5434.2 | 2.666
